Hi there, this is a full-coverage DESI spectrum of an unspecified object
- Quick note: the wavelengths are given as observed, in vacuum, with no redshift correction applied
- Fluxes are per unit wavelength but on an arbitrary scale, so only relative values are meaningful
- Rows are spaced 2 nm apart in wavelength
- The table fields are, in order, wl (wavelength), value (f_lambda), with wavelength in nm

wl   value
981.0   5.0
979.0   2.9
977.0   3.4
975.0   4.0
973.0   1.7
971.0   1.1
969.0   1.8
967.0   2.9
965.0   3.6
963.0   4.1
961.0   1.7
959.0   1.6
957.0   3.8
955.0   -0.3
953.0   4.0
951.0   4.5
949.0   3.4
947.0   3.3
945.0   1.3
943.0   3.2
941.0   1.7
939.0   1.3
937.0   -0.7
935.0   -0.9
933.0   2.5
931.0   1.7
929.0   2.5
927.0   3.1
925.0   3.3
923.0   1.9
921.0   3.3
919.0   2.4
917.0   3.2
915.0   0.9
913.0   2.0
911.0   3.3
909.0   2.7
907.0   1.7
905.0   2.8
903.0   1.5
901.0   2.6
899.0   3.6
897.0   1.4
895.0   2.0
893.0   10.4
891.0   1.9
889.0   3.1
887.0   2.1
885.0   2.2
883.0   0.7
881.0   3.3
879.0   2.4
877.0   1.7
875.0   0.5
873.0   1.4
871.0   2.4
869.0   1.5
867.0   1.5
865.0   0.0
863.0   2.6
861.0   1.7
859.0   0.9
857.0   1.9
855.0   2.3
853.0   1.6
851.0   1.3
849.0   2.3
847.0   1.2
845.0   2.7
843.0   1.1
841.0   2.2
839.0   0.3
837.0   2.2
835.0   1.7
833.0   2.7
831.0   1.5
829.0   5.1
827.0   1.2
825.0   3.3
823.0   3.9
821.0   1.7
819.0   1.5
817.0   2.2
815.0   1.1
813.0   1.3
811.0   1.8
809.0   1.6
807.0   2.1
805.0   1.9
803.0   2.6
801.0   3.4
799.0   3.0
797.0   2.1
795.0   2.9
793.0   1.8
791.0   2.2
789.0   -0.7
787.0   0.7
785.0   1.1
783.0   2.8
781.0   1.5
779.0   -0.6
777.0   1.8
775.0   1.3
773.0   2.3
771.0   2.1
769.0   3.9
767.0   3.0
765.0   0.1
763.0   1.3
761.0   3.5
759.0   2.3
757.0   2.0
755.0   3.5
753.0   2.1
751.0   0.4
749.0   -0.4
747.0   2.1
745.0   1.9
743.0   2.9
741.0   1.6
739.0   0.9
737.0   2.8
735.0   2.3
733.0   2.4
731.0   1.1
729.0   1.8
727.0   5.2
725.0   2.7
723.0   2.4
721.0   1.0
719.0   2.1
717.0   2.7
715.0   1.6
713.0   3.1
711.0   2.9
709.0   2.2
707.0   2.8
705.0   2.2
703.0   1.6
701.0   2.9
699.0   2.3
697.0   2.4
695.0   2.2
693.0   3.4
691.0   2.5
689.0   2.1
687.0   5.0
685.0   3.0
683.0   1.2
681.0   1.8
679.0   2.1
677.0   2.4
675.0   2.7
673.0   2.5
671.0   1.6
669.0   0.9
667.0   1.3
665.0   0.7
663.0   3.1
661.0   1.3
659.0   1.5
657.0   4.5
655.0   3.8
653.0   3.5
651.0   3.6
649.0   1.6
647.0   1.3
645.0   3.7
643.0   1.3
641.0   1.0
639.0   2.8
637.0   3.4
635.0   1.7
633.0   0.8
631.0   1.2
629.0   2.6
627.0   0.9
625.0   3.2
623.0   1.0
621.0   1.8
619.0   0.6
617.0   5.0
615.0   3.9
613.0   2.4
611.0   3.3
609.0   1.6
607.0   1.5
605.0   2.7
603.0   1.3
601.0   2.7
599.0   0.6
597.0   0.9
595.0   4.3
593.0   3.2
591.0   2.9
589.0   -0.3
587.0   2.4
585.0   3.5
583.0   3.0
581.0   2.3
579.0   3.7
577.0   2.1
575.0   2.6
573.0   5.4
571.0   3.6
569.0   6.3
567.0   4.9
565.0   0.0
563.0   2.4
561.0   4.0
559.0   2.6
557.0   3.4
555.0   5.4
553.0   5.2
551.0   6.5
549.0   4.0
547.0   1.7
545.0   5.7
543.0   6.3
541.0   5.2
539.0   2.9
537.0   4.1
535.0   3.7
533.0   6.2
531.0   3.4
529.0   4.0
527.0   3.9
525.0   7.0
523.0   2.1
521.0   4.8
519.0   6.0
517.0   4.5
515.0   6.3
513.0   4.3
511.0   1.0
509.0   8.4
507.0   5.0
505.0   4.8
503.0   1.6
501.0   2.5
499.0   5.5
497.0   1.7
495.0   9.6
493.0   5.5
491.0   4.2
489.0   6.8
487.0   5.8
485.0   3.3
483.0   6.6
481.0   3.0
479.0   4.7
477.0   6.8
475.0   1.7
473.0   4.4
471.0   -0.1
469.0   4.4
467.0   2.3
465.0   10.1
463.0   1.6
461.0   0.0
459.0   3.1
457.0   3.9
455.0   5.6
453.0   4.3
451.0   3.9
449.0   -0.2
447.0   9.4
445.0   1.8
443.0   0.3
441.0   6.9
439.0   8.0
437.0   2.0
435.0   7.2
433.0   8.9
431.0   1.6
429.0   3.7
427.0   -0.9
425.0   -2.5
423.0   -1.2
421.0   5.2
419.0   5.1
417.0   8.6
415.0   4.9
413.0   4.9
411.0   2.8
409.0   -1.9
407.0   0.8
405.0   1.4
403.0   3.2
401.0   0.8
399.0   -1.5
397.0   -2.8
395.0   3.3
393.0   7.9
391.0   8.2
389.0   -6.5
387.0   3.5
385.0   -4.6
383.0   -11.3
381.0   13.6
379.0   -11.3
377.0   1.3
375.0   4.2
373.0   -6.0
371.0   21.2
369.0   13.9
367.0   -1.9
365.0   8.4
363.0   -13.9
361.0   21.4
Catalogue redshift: 1.39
